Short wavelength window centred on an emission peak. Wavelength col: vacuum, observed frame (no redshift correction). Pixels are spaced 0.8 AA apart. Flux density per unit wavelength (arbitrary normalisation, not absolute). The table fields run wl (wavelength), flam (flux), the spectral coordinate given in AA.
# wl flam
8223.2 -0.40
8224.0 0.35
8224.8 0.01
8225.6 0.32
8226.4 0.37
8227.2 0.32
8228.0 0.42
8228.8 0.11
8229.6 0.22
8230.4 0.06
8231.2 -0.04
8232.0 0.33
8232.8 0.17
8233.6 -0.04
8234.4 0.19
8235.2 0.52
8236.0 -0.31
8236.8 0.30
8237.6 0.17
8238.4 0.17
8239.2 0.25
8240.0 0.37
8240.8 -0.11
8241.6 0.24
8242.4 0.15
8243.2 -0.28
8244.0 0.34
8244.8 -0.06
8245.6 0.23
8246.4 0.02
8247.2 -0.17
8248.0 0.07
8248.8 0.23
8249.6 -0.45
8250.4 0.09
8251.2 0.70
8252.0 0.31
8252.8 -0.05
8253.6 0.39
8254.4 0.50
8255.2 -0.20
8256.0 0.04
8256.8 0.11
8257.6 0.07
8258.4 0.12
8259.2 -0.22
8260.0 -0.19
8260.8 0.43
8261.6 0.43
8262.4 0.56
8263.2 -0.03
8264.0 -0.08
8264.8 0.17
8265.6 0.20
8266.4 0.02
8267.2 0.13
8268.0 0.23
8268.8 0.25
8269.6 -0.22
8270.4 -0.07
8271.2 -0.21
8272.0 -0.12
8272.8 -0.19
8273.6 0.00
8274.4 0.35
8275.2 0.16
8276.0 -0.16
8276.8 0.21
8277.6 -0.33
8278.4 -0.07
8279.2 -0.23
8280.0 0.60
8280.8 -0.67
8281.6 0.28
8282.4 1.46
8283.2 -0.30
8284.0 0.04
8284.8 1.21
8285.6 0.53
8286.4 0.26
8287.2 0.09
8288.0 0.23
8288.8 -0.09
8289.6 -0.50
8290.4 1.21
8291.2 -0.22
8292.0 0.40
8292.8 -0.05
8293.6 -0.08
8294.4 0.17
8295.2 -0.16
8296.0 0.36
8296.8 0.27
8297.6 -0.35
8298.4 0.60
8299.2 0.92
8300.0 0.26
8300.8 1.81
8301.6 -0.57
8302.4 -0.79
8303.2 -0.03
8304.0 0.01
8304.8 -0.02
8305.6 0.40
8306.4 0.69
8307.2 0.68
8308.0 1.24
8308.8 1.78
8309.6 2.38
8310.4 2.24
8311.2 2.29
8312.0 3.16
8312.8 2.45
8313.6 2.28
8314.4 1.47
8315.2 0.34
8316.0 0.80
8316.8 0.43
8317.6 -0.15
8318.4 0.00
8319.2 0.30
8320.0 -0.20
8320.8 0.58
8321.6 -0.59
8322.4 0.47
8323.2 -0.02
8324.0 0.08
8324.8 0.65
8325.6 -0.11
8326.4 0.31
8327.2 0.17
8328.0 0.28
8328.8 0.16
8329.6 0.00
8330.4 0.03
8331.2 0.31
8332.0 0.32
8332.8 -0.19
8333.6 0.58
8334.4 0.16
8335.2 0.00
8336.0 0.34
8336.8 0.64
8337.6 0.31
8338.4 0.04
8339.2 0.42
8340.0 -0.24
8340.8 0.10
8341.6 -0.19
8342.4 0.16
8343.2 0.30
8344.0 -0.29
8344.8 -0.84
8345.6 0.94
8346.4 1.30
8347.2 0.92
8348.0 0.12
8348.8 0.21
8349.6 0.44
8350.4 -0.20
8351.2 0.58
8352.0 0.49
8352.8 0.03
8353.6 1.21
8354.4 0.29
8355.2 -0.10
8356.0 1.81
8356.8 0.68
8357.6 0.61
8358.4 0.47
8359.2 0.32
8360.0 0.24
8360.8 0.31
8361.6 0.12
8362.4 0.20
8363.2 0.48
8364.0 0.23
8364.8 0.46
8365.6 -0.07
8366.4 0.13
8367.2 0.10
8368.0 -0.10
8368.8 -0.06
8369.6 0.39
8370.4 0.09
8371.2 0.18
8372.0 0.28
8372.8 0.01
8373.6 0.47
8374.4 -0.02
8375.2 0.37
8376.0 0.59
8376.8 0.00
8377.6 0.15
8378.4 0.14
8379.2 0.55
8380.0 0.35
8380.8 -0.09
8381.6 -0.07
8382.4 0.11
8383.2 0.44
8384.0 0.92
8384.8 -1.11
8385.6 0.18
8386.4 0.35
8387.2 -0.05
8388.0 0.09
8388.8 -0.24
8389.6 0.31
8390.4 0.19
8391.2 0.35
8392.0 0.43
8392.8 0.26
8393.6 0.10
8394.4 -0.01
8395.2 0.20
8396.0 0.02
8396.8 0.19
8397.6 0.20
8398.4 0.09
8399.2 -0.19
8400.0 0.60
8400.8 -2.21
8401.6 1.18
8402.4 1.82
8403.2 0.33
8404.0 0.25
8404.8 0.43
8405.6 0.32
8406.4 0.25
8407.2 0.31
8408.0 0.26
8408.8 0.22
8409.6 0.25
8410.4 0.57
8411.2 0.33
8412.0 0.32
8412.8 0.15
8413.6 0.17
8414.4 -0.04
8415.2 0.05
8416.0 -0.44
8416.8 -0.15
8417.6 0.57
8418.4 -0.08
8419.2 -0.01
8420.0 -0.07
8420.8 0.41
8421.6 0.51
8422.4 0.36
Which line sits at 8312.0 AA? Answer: H-gamma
